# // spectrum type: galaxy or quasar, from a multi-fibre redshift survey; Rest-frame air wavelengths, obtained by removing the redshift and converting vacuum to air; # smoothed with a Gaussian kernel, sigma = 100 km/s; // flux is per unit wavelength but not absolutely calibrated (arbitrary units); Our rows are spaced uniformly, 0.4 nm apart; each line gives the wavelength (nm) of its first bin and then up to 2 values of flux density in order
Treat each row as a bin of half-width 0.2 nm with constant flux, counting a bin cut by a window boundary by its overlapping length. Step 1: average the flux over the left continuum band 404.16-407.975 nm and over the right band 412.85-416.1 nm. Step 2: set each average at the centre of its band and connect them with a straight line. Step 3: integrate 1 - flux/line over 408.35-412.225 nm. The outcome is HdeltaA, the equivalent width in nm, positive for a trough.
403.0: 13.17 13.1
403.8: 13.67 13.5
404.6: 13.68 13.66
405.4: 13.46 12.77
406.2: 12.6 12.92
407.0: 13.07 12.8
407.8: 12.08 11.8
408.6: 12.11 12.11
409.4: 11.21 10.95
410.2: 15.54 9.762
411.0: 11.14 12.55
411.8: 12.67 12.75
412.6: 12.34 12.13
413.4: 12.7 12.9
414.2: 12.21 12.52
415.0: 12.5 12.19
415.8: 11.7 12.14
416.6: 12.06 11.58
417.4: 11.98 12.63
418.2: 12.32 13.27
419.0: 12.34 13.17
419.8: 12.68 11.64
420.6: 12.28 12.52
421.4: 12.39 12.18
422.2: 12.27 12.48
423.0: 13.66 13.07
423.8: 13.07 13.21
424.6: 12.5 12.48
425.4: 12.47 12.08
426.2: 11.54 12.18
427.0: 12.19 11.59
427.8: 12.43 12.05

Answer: 0.198 nm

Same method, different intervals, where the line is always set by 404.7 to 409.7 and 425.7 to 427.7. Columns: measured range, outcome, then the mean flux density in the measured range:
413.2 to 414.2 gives -0.03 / 12.7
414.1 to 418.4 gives 0.03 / 12.2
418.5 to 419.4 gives -0.05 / 12.8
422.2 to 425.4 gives -0.22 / 12.9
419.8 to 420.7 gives 0.00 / 12.1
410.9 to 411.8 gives 0.02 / 12.1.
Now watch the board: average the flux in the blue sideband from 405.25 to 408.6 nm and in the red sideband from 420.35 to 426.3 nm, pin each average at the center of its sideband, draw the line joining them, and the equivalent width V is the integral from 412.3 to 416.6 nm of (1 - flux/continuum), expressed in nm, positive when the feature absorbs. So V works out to 0.093 nm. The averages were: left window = 12.6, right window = 12.6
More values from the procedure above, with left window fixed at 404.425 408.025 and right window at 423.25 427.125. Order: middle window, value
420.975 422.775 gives 0.031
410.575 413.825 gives 0.162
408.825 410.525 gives 0.084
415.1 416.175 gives 0.060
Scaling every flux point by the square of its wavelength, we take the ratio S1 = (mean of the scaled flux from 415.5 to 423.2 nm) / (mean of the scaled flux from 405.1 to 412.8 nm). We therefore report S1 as 1.1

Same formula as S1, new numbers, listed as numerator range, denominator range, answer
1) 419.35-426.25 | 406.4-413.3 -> 1.09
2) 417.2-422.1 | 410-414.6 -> 1.04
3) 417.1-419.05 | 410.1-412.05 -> 1.06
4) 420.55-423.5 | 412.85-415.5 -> 1.05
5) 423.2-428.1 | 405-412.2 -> 1.09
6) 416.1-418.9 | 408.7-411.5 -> 1.07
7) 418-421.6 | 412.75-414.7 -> 1.03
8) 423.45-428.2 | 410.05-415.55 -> 1.06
